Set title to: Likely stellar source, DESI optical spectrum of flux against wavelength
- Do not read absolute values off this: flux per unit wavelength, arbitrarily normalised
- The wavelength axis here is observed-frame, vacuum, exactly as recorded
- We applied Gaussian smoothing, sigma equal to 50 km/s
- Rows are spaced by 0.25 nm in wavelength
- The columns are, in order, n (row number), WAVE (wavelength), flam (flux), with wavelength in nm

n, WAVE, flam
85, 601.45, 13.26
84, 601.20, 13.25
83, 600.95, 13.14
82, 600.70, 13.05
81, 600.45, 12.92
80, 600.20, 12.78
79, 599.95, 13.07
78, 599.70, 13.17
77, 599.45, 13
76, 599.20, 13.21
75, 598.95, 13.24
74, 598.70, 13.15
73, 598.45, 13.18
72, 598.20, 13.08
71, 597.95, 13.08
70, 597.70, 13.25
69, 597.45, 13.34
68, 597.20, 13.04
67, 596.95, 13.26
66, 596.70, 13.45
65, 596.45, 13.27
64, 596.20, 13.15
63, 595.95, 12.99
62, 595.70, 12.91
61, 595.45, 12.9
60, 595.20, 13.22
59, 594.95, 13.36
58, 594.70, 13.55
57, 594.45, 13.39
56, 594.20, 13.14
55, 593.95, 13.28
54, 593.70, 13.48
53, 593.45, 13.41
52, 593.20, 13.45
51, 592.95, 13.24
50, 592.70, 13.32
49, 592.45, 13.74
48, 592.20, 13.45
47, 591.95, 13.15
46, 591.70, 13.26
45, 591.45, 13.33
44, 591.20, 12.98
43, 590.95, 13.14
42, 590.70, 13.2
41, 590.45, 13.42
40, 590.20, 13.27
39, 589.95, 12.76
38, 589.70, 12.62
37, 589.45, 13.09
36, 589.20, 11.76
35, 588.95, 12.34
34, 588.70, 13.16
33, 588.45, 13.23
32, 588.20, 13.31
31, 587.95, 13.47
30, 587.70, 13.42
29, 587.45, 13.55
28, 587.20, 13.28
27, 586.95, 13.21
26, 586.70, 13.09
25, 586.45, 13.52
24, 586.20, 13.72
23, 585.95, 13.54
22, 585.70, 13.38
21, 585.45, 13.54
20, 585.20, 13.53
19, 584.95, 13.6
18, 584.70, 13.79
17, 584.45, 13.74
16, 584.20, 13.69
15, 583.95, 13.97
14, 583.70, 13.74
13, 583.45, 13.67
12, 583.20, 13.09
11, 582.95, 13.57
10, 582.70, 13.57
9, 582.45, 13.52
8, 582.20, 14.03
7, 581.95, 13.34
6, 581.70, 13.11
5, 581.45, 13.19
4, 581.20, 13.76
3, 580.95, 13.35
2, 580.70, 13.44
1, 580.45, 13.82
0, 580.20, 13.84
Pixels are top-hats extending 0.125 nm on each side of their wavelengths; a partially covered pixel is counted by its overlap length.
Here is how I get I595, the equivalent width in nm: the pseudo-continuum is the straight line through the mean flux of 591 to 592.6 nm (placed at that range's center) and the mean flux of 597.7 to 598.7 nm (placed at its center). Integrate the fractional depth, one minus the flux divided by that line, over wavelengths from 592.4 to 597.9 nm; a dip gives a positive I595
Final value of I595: -0.02 nm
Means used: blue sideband 13.3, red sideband 13.1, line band 13.3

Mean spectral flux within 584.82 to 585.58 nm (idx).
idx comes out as 13.6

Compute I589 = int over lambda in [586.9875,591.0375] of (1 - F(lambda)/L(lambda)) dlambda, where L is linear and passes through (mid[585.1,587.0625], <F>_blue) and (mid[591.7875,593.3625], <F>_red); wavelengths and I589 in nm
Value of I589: 0.11 nm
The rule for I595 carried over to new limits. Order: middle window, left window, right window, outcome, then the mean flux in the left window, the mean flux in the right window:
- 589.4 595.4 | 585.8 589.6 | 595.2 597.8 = -0.04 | 13.2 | 13.2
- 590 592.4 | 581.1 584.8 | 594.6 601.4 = 0.02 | 13.6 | 13.1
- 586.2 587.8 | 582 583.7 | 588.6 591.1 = -0.03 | 13.6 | 12.9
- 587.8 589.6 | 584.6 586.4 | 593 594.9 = 0.08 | 13.6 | 13.4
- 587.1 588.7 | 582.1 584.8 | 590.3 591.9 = 0.01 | 13.7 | 13.2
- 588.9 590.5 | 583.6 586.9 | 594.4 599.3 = 0.08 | 13.6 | 13.2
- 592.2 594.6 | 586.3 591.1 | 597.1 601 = -0.05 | 13.1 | 13.1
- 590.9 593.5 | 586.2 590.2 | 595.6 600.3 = -0.04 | 13.1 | 13.1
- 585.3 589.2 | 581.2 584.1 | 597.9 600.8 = 0.04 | 13.5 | 13.1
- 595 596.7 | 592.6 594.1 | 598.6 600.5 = 0.02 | 13.4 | 13.1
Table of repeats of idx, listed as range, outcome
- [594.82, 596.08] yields 13.1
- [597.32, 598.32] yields 13.2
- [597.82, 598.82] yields 13.1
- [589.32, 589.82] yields 12.8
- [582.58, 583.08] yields 13.6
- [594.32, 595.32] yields 13.4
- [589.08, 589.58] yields 12.4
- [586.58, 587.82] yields 13.3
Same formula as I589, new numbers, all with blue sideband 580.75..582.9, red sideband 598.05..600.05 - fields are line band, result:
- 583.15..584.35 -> -0.02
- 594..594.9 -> -0.01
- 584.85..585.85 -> -0.01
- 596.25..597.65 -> -0.01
